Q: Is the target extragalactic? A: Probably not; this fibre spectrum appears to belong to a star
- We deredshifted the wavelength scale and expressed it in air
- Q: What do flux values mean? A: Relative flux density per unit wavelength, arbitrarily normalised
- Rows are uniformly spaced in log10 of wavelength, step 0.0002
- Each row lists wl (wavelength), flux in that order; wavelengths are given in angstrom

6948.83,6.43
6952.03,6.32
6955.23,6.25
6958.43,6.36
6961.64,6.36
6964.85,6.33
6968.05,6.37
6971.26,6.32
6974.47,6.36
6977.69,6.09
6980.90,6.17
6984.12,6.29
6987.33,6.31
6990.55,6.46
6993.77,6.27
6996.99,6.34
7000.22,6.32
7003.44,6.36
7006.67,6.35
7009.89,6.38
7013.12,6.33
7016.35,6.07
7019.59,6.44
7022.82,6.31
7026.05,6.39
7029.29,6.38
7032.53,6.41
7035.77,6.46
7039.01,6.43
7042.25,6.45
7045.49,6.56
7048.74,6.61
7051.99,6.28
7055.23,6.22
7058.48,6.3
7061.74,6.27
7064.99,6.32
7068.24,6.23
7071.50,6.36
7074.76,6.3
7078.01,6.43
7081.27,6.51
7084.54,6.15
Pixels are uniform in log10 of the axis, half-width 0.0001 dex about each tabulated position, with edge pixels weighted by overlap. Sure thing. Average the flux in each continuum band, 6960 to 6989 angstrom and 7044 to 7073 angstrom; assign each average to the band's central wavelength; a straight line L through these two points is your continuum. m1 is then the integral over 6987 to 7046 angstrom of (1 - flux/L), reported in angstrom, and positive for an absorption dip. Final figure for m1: -0.5 angstrom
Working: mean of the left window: 6.29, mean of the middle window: 6.37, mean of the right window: 6.35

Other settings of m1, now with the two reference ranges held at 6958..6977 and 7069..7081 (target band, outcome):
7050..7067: 0.22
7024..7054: -0.36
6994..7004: 0.03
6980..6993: 0.06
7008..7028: 0.10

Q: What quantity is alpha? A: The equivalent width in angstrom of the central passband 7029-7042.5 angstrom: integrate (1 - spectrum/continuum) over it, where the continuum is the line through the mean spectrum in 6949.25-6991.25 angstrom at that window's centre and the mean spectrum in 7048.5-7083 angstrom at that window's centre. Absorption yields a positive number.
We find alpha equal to -0.2 angstrom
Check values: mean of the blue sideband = 6.31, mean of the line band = 6.43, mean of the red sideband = 6.34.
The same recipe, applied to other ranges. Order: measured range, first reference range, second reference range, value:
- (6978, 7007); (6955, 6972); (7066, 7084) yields 0.2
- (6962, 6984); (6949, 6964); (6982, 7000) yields 0.2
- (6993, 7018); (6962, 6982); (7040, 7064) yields 0.1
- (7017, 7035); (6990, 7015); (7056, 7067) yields -0.1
